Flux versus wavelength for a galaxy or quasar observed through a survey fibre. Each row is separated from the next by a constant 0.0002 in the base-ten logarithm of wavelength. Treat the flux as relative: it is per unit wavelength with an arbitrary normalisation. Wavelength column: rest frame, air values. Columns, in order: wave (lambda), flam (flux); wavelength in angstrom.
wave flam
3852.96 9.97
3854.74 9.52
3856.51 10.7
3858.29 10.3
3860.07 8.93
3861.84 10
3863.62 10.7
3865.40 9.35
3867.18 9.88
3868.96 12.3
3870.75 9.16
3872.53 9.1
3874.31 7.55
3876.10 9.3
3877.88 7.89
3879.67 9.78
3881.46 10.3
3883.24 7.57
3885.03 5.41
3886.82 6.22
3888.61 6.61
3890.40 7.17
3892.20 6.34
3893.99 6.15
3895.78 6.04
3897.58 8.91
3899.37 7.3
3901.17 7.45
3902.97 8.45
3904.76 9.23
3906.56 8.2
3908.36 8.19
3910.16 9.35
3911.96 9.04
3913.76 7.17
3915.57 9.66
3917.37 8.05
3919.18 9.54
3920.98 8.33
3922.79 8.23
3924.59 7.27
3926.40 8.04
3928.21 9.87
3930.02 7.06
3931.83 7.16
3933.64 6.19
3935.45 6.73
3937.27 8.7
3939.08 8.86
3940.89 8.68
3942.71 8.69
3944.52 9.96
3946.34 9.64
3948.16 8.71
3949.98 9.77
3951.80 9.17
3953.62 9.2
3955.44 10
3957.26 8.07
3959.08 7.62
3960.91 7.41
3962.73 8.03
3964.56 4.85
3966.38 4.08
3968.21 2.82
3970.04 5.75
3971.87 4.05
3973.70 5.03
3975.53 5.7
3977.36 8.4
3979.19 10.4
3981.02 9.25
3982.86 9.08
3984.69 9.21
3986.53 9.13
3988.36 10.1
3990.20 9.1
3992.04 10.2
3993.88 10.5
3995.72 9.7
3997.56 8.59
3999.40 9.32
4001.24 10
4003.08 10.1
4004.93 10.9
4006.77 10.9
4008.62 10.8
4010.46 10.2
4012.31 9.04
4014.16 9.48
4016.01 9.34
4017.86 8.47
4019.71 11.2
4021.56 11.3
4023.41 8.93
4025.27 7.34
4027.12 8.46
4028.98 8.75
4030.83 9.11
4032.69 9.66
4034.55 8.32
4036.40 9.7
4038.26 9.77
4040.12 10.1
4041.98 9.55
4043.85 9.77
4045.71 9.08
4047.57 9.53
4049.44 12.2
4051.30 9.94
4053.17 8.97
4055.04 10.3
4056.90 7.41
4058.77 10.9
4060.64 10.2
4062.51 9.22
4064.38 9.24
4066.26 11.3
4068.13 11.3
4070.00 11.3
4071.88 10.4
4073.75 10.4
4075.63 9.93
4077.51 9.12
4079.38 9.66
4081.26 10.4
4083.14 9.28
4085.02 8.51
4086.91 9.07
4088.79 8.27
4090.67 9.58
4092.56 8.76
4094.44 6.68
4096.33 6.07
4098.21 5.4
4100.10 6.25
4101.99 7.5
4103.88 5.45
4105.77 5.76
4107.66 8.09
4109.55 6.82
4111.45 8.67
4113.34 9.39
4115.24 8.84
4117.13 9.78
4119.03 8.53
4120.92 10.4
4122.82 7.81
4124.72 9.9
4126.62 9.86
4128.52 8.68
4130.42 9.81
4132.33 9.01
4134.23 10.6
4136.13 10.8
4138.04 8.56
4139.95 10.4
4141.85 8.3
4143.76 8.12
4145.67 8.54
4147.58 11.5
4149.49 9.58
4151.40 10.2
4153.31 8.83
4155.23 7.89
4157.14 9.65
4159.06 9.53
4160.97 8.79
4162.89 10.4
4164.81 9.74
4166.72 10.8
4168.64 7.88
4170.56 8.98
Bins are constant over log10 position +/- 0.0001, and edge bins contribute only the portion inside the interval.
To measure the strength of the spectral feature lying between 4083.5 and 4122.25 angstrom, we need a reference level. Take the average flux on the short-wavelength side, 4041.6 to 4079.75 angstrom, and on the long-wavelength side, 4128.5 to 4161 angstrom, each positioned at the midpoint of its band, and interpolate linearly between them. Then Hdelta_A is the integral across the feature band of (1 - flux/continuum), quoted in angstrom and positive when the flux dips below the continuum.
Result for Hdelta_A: 7.1 angstrom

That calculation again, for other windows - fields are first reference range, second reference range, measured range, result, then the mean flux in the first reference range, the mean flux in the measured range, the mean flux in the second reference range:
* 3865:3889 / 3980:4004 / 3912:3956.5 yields 2.7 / 8.63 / 8.54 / 9.57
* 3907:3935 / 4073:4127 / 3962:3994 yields 3.1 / 8.18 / 7.46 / 8.4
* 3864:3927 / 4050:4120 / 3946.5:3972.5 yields 3.8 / 8.26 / 7.21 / 8.84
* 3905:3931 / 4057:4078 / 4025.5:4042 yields 1.1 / 8.44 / 9.18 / 10.2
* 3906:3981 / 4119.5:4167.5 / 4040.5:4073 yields -4.6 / 7.86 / 10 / 9.49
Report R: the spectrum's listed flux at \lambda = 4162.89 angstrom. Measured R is 10.4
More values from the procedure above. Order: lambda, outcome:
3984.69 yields 9.21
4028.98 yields 8.75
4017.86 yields 8.47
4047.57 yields 9.53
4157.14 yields 9.65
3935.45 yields 6.73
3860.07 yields 8.93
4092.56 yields 8.76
